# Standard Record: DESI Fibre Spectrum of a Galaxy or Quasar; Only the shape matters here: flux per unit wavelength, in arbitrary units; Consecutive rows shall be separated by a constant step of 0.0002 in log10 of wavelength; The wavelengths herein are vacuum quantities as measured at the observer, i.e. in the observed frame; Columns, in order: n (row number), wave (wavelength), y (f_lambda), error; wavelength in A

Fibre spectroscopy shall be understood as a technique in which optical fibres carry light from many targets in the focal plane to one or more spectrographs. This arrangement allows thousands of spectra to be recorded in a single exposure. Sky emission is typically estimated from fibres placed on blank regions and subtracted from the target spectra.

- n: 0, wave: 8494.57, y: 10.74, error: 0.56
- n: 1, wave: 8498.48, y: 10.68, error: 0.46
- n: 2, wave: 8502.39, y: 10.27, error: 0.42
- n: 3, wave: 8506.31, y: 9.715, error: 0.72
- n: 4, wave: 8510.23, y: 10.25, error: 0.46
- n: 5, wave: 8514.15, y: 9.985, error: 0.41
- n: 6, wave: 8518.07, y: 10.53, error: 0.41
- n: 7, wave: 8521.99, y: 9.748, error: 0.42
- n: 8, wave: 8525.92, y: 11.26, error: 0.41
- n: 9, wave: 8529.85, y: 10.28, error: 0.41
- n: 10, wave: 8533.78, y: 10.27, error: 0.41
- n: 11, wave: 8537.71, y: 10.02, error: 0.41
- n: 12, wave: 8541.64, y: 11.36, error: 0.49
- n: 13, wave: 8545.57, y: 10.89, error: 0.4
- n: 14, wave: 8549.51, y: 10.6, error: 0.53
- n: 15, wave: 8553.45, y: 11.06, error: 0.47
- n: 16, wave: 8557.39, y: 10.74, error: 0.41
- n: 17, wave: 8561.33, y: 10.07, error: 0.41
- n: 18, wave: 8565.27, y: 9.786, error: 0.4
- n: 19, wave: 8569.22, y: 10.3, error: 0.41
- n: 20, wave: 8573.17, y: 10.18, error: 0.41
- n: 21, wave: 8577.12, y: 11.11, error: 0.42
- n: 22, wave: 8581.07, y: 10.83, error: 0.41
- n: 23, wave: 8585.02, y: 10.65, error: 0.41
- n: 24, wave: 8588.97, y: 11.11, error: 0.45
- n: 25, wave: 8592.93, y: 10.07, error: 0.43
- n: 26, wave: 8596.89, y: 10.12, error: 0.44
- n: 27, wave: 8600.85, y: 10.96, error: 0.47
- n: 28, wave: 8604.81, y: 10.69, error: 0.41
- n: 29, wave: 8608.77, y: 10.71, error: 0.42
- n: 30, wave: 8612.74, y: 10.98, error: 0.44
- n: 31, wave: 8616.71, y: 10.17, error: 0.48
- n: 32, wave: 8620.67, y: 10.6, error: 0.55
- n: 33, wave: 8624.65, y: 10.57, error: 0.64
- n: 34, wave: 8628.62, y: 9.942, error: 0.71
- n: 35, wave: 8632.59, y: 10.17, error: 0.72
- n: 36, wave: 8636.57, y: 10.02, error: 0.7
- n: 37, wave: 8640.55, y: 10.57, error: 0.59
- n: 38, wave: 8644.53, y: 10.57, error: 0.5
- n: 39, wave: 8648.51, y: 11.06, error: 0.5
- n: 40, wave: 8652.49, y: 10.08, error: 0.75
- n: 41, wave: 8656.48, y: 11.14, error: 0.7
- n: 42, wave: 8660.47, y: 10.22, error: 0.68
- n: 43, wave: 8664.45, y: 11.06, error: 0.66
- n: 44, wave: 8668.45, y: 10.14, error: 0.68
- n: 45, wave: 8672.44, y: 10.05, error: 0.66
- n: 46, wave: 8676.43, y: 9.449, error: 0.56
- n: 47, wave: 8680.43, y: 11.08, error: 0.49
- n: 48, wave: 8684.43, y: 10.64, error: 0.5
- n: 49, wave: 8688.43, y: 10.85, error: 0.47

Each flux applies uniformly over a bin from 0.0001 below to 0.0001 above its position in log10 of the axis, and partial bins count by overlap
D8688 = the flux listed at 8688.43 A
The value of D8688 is 10.85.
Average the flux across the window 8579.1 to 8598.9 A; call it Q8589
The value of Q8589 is 10.6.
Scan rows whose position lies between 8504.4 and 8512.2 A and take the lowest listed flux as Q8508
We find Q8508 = 9.715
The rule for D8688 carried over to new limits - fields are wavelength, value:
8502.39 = 10.27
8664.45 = 11.06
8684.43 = 10.64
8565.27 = 9.786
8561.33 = 10.07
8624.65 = 10.57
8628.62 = 9.942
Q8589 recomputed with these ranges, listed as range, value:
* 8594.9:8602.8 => 10.5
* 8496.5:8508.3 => 10.2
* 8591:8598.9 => 10.1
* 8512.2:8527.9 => 10.4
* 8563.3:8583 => 10.4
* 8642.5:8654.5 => 10.6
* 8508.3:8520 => 10.3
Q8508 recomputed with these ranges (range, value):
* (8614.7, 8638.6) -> 9.942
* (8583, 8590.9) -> 10.65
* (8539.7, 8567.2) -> 9.786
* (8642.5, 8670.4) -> 10.08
